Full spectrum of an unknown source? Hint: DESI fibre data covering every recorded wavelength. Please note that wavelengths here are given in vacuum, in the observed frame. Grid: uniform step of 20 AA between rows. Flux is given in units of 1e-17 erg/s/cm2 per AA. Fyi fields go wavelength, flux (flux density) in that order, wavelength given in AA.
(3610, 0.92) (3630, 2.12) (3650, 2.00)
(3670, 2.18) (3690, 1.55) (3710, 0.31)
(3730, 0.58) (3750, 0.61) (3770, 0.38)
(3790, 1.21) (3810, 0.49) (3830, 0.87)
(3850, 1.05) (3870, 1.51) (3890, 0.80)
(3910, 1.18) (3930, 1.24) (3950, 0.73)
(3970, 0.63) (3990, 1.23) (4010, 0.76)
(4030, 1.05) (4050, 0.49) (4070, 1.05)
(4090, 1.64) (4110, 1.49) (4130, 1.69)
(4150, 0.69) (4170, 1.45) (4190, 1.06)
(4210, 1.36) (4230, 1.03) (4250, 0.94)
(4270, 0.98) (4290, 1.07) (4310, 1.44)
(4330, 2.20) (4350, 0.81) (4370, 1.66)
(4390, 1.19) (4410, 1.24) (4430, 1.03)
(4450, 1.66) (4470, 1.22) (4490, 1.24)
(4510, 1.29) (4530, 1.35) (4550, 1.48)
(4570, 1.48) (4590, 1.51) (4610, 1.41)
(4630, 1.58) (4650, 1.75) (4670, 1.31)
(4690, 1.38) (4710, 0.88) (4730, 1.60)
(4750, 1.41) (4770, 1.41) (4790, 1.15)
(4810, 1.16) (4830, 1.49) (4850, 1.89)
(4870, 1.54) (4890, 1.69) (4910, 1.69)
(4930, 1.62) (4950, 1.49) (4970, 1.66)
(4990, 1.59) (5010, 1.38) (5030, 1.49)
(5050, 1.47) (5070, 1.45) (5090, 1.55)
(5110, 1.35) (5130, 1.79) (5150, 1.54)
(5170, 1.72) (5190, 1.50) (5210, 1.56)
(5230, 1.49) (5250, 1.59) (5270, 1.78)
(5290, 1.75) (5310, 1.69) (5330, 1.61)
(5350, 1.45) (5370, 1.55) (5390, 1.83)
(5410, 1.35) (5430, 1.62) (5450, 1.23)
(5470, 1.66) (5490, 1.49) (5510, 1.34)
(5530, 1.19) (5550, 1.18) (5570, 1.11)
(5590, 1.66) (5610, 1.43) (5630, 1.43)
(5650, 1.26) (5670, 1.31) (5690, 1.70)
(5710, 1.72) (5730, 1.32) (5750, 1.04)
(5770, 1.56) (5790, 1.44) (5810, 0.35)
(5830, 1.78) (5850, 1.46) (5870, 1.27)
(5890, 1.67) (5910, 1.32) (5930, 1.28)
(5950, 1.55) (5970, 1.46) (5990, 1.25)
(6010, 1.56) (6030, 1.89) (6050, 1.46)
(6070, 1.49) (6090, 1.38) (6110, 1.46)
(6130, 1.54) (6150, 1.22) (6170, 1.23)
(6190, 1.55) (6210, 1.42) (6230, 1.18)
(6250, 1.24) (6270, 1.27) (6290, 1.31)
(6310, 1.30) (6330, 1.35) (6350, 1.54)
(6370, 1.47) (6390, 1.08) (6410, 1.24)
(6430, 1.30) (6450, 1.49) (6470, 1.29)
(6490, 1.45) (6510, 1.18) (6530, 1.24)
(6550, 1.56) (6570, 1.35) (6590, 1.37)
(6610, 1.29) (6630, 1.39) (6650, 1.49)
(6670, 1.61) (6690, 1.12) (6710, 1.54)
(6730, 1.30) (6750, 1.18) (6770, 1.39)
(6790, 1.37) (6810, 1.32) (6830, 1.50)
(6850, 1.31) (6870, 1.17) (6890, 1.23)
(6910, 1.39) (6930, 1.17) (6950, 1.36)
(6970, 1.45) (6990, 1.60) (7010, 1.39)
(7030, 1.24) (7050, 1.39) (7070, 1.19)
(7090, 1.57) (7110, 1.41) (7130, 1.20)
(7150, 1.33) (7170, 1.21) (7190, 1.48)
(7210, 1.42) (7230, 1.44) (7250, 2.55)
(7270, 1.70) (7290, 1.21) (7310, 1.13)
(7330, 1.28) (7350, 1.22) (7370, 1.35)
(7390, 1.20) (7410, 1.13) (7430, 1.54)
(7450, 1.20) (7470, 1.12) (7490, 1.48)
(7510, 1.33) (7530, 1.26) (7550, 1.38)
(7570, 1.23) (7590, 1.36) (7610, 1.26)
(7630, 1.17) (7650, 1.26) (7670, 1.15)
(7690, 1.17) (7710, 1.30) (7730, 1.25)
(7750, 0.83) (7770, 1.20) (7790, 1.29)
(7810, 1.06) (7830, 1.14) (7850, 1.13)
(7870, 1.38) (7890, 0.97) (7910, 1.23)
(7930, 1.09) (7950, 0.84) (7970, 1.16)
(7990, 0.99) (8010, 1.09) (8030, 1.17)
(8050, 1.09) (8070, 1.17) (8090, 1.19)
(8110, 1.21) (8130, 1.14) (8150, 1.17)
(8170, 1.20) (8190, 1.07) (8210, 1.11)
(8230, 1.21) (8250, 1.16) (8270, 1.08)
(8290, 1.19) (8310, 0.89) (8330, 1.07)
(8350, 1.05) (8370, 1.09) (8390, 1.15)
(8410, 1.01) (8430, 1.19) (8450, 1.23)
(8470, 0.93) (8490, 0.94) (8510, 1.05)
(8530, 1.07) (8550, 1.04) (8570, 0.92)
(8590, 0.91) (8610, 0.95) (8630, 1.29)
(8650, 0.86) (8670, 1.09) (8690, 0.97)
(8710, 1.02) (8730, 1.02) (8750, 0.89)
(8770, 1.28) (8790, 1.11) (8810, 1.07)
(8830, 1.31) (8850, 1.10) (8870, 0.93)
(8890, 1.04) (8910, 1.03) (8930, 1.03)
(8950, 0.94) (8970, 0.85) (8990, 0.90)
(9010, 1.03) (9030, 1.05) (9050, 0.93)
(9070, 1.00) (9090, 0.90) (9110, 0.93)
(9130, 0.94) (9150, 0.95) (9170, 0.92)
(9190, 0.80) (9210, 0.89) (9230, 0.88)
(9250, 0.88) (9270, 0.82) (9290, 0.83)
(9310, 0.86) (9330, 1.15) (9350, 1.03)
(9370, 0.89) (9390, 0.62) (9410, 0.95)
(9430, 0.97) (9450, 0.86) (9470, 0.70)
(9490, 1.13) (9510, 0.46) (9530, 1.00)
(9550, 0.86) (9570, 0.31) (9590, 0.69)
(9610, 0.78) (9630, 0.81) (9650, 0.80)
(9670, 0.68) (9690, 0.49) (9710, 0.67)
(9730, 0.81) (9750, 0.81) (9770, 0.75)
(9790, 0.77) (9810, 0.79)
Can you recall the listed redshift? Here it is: 0.11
